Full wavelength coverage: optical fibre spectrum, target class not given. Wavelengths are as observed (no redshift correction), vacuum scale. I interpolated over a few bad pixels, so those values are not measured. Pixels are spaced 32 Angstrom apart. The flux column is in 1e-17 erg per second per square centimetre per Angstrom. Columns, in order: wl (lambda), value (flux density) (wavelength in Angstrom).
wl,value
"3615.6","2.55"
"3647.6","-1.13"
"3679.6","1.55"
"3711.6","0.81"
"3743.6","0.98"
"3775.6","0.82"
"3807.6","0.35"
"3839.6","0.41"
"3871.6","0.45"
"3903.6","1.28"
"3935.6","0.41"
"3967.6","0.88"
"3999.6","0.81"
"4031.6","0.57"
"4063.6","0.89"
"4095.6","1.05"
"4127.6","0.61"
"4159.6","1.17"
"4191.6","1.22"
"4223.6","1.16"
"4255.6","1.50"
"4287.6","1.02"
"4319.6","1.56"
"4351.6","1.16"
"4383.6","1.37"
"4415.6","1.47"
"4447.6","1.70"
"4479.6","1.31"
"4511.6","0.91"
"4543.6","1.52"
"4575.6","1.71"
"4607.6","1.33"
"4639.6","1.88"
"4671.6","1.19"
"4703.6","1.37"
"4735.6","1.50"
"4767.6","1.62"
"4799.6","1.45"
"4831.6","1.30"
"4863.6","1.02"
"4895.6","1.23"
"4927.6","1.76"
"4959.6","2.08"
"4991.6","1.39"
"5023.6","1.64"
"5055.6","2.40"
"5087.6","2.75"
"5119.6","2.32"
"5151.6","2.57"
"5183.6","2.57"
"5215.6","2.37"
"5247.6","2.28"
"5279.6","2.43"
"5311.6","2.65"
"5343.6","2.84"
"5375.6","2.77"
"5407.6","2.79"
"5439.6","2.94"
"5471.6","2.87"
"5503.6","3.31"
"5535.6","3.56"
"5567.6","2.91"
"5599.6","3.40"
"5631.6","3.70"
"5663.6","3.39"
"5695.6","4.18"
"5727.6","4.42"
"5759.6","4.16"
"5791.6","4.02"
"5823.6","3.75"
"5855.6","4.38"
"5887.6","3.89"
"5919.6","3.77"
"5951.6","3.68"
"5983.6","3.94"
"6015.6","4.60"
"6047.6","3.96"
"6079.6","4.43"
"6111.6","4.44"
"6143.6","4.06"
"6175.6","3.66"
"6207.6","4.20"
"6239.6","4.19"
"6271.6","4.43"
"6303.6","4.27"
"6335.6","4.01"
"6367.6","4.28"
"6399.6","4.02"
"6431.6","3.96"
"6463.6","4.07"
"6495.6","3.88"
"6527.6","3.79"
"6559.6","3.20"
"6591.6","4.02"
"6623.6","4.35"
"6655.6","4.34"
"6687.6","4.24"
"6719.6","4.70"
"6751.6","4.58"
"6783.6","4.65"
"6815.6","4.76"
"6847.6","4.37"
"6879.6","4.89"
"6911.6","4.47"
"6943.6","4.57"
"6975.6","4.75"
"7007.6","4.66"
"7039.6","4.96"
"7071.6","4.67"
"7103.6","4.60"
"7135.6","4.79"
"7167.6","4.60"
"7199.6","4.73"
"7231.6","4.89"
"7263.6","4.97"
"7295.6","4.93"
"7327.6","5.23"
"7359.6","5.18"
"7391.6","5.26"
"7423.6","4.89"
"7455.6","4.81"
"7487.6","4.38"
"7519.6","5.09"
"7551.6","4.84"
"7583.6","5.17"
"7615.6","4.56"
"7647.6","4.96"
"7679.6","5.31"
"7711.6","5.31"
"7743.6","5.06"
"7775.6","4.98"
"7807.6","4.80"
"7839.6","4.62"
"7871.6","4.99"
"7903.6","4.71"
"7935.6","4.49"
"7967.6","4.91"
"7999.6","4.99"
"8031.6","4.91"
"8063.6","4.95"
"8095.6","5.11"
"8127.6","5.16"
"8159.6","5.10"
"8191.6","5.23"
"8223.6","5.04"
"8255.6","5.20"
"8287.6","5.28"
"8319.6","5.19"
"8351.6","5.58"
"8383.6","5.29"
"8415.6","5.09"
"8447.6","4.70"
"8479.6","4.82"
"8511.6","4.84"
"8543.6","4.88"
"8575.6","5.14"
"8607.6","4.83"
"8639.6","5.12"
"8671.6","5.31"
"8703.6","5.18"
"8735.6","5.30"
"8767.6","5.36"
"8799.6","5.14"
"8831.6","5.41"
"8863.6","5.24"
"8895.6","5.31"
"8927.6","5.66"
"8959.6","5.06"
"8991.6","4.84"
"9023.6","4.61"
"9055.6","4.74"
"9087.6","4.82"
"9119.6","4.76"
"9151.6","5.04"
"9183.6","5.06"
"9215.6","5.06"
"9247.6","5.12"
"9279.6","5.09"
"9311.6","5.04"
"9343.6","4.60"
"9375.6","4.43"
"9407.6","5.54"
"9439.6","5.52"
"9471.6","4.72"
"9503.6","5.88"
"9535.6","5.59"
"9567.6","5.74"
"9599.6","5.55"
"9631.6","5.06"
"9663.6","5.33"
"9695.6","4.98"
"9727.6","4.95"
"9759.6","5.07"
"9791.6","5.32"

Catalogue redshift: 0.27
